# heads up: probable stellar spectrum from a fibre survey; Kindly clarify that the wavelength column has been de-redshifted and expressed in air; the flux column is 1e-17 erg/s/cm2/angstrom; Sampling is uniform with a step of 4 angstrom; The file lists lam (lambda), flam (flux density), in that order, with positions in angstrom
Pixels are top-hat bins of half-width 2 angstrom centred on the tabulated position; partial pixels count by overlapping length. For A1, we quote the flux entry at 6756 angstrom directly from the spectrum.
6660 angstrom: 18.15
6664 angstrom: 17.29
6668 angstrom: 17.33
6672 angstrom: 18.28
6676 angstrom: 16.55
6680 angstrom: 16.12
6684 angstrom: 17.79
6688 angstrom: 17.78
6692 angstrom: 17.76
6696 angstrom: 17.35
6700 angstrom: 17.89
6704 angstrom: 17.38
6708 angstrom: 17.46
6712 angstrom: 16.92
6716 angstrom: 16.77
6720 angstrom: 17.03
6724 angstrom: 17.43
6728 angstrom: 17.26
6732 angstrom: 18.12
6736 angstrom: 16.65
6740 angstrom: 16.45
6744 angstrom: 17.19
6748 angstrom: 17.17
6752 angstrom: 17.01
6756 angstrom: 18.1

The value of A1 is 18.1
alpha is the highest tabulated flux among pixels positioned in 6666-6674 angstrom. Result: 18.28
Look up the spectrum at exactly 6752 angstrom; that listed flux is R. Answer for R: 17.01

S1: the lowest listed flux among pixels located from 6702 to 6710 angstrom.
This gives 17.38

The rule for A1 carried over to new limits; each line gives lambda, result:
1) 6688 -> 17.78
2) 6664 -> 17.29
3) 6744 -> 17.19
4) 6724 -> 17.43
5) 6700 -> 17.89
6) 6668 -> 17.33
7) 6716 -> 16.77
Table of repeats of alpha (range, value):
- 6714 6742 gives 18.12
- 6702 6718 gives 17.46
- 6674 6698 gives 17.79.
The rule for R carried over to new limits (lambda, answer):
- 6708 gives 17.46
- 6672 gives 18.28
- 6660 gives 18.15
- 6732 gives 18.12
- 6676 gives 16.55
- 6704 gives 17.38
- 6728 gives 17.26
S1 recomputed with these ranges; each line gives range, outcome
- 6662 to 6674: 17.29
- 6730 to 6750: 16.45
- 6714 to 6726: 16.77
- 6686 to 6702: 17.35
